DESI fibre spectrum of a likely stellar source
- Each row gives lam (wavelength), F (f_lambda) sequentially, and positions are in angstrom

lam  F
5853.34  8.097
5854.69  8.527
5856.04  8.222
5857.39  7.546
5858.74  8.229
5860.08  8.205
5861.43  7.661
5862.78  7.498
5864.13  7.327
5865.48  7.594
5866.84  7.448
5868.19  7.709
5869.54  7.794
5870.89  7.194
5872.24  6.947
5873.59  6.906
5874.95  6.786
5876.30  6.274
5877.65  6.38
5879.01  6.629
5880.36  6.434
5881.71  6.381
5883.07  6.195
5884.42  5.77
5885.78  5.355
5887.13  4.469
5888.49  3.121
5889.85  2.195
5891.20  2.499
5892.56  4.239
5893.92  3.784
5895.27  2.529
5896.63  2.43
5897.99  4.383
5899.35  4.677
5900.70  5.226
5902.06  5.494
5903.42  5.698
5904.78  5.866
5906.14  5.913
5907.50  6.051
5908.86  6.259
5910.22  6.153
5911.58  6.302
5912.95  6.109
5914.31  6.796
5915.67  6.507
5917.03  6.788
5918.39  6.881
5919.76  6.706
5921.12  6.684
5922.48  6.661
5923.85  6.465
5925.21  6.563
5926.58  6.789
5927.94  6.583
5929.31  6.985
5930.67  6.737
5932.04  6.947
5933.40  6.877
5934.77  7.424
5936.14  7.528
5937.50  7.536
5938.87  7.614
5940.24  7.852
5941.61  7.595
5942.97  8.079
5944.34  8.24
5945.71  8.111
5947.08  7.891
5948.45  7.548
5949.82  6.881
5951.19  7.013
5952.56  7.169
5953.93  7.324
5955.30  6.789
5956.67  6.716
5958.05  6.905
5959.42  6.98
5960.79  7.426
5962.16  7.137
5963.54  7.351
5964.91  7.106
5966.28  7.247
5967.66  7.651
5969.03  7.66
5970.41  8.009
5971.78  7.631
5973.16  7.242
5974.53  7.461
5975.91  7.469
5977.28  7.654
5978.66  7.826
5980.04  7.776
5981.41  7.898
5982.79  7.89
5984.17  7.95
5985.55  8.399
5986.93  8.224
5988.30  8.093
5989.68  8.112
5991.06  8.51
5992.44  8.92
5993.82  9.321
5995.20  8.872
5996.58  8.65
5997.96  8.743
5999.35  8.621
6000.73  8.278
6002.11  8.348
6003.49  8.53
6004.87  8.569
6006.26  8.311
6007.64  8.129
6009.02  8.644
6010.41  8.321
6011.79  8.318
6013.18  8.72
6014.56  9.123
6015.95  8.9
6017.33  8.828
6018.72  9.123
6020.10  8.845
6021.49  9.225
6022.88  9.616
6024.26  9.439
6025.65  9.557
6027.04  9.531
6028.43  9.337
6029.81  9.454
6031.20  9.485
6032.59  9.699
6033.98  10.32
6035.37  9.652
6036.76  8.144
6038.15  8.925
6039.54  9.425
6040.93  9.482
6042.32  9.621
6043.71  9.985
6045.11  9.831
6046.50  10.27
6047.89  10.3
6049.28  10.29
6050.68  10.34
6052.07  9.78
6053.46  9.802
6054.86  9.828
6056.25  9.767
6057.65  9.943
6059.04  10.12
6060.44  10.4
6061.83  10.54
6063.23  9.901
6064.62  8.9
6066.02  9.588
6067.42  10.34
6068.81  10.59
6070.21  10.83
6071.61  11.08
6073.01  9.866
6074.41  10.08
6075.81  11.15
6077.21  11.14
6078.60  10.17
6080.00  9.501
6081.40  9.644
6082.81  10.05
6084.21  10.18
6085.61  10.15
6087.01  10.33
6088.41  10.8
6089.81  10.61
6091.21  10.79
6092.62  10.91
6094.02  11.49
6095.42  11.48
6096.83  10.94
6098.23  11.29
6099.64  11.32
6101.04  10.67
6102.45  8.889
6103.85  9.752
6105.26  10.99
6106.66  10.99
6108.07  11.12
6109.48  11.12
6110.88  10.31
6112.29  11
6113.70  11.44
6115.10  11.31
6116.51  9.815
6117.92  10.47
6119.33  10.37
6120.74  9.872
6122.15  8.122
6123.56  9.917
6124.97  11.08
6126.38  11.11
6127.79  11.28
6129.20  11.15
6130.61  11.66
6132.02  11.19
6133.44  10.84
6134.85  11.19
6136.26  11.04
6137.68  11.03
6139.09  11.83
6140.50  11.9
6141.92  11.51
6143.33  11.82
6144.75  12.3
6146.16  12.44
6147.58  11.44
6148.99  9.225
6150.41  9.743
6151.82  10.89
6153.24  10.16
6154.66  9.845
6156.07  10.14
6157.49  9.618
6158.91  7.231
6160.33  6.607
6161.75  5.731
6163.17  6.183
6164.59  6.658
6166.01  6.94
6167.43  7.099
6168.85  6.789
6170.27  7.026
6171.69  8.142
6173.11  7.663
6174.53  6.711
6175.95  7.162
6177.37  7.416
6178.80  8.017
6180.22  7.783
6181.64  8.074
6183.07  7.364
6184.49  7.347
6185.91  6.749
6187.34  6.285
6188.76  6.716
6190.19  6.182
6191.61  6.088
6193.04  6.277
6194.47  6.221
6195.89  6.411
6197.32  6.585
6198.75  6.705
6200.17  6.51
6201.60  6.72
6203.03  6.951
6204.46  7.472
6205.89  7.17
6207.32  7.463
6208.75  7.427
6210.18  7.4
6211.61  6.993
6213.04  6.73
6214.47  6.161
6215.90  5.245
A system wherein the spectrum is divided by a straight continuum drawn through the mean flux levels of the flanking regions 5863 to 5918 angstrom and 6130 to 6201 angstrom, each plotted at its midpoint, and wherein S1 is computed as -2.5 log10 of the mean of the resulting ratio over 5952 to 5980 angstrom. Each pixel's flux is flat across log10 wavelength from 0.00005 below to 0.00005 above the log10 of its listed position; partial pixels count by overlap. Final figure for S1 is -0.133 mag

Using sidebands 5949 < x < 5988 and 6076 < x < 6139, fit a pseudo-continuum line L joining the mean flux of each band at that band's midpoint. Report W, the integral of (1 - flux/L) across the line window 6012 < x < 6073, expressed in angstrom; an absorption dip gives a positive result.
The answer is -3.45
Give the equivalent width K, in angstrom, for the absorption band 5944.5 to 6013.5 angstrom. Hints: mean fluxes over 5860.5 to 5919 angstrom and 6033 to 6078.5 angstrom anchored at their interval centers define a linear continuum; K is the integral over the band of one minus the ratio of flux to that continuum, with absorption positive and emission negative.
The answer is 1.6 angstrom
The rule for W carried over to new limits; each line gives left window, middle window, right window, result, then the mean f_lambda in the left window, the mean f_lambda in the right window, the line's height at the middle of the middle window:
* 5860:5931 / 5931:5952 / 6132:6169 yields -2.7 angstrom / 6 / 9.69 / 6.66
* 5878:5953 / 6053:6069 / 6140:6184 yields -4.9 angstrom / 6.14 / 8.67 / 7.63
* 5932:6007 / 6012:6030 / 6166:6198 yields -3.7 angstrom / 7.79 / 7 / 7.6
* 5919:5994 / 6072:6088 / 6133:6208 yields -4.6 angstrom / 7.46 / 8.28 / 7.93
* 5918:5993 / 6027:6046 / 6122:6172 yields -2.4 angstrom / 7.43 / 9.77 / 8.42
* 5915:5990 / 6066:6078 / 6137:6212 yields -4.4 angstrom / 7.35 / 8.08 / 7.74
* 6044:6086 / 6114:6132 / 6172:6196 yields -4.1 angstrom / 10.1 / 7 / 8.61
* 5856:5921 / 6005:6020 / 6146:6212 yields -4.4 angstrom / 6.01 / 7.57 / 6.68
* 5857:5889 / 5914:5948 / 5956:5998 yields 0.9 angstrom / 6.75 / 7.82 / 7.35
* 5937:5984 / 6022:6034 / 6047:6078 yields -0.3 angstrom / 7.49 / 10.2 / 9.29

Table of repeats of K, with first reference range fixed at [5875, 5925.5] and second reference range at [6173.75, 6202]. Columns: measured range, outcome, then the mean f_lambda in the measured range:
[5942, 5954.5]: -4.08 angstrom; 7.59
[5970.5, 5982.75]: -3.75 angstrom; 7.66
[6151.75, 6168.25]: -3.04 angstrom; 7.97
